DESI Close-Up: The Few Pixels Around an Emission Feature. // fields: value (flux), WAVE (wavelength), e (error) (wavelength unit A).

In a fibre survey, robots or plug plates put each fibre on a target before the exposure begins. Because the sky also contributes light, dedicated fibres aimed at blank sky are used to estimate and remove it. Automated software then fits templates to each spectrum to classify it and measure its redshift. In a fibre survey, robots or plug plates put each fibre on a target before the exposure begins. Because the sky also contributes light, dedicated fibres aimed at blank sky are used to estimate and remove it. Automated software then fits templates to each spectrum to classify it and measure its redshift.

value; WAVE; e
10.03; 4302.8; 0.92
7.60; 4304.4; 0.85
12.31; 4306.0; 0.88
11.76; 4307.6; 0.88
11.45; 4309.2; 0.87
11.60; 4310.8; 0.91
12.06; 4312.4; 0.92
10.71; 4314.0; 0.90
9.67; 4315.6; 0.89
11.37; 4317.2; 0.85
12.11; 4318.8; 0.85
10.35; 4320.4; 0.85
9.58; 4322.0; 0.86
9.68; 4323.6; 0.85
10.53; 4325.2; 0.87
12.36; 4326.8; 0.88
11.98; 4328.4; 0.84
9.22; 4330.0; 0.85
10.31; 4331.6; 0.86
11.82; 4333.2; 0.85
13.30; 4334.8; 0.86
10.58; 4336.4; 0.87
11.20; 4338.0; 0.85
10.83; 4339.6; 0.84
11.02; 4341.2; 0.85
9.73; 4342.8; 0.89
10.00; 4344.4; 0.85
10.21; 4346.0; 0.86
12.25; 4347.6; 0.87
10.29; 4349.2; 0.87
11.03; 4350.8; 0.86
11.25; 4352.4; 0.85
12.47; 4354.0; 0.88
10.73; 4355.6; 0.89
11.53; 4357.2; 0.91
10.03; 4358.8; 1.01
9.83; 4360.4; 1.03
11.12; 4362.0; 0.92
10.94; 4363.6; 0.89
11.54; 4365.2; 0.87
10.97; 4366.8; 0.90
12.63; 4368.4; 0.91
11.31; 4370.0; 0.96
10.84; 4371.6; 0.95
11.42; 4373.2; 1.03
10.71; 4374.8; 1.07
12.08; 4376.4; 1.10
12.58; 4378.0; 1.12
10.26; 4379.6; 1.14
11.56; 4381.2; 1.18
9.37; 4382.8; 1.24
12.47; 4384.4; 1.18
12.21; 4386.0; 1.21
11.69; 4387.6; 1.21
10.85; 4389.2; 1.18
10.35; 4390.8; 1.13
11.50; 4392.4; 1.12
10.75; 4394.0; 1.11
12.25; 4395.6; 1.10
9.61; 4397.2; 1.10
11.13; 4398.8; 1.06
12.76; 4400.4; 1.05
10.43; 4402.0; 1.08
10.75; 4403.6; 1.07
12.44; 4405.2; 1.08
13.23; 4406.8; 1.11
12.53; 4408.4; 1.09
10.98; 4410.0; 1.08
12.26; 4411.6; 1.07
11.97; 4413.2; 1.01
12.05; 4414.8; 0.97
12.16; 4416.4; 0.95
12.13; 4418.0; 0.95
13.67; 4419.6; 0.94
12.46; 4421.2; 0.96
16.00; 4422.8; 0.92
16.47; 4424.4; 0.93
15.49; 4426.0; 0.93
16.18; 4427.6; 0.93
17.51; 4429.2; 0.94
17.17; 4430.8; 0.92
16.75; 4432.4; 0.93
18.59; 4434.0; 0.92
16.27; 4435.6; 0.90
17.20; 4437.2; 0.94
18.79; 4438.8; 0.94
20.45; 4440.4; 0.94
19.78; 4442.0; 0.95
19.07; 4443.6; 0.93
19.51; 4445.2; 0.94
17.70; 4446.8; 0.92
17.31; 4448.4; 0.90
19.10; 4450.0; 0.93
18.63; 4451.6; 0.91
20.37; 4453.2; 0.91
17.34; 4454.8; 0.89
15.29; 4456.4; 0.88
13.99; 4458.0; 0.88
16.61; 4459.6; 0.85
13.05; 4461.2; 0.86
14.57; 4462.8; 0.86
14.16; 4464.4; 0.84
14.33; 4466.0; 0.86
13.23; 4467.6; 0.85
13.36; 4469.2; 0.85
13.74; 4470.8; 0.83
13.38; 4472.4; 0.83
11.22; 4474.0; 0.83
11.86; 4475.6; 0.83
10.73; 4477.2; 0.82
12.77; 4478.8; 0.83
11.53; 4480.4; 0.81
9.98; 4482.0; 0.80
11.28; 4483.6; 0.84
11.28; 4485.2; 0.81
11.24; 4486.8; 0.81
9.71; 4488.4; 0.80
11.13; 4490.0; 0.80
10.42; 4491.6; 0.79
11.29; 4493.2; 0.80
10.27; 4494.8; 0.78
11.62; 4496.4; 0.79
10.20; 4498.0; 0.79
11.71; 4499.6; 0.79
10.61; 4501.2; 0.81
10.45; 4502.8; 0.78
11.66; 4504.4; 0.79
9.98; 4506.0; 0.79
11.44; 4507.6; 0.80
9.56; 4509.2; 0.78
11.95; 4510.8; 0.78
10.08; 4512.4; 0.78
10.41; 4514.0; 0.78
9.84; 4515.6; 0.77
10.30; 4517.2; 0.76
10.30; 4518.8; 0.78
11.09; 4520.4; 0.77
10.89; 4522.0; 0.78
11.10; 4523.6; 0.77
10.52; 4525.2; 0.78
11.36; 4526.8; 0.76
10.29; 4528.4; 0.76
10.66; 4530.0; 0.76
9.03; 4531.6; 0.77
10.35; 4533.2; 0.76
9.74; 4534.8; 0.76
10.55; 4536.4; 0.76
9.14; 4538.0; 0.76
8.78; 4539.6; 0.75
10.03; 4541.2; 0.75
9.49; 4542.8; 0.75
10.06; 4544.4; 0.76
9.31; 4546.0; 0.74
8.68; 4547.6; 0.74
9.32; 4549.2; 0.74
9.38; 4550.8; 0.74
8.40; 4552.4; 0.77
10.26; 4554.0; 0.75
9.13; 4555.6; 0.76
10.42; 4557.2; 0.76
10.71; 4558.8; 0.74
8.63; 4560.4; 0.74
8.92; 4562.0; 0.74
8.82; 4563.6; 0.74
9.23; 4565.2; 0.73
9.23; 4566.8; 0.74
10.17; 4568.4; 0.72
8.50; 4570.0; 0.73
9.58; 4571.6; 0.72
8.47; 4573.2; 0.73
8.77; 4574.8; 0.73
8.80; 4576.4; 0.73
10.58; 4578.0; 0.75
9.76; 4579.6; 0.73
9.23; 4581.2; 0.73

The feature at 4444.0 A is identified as Mg II 2798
